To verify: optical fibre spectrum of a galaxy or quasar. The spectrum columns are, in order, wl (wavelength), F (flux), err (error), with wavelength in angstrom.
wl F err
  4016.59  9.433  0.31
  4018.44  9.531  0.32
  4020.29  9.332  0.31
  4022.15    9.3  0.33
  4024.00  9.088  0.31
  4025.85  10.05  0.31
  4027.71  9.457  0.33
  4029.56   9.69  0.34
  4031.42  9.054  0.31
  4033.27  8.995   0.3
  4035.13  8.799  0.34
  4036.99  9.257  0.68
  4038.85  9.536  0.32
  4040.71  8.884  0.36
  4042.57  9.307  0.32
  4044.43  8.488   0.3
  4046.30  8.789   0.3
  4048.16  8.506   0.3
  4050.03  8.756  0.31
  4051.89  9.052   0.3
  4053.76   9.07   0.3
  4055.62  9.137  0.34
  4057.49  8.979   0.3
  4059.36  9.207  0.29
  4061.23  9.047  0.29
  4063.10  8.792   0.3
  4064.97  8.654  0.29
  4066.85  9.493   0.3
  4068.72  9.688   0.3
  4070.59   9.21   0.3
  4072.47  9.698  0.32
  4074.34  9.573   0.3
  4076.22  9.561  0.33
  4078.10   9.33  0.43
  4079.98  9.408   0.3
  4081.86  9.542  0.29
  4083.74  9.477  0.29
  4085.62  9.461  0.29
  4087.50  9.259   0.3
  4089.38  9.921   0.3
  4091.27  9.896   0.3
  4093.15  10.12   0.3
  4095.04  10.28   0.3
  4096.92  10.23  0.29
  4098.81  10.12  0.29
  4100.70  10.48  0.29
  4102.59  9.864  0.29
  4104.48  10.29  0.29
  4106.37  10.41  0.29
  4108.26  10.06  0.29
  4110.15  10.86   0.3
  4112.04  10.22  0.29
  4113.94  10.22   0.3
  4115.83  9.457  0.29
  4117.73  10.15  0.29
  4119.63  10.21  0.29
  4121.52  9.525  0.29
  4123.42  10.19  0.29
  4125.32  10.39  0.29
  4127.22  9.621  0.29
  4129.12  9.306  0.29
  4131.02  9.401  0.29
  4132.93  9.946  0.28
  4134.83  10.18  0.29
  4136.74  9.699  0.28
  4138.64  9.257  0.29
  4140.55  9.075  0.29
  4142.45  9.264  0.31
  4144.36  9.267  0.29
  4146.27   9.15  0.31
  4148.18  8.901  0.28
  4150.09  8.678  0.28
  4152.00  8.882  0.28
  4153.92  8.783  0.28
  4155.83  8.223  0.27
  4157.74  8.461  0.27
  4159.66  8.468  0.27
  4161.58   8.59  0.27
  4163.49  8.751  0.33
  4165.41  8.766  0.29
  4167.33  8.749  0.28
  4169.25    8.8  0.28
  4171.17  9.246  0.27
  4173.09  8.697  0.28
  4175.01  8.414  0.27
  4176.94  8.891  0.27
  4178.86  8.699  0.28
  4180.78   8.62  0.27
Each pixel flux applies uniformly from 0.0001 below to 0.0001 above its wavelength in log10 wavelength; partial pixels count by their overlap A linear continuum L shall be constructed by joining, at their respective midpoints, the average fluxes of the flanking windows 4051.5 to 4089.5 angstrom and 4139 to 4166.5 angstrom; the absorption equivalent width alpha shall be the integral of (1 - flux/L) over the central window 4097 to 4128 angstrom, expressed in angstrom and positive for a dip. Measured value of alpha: -3.7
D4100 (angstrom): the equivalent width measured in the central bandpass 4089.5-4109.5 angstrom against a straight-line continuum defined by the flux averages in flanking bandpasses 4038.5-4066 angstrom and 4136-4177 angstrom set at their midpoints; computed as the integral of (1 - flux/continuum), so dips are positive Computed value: -2.9 angstrom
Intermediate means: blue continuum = 8.93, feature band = 10.2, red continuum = 8.86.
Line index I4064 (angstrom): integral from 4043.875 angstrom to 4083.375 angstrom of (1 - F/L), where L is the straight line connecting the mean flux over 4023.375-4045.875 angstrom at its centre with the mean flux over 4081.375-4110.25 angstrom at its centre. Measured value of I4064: 1.8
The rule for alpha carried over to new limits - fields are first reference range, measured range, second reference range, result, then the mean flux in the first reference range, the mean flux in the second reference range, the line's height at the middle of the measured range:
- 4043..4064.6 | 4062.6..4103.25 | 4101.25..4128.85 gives -0.8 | 8.9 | 10.1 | 9.47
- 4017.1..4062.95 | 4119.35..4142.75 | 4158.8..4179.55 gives -2.2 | 9.13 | 8.74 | 8.85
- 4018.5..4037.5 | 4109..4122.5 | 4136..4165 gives -1.6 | 9.31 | 8.89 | 9.01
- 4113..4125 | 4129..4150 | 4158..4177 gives 0.2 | 9.98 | 8.72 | 9.45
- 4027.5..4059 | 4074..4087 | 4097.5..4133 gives 0.1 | 9.04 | 10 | 9.56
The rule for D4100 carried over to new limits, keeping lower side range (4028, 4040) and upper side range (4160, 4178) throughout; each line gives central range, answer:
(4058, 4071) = -0.03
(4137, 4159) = -0.23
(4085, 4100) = -1.50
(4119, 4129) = -1.13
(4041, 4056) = 0.49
